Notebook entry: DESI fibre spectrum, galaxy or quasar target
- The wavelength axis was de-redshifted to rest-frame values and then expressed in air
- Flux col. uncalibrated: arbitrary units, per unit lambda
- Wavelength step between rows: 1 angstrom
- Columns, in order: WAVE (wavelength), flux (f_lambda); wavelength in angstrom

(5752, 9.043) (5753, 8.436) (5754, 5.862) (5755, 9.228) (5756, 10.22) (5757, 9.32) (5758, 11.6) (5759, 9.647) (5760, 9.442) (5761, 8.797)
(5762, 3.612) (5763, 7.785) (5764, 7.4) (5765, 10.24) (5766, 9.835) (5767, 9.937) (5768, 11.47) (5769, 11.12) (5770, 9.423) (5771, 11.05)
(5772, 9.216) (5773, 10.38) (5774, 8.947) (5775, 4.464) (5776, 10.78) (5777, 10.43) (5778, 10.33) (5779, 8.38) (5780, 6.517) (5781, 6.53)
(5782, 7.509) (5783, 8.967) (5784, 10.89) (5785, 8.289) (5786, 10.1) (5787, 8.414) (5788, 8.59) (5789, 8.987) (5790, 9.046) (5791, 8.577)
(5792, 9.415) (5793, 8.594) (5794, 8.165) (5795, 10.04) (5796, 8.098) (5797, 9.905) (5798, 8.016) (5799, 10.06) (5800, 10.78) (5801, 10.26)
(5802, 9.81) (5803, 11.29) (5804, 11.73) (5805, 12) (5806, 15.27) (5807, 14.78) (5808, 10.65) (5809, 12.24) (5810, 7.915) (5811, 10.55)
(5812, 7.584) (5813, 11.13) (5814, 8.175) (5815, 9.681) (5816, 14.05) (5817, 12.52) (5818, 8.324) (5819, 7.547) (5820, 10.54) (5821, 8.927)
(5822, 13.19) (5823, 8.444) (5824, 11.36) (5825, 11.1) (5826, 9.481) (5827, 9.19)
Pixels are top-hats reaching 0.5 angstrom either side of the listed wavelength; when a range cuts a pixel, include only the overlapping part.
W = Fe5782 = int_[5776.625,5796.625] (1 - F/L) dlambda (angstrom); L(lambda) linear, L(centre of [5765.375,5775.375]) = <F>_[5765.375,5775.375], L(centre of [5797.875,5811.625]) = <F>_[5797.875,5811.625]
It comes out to 3.03 angstrom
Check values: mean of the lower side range 9.66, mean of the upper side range 11.1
